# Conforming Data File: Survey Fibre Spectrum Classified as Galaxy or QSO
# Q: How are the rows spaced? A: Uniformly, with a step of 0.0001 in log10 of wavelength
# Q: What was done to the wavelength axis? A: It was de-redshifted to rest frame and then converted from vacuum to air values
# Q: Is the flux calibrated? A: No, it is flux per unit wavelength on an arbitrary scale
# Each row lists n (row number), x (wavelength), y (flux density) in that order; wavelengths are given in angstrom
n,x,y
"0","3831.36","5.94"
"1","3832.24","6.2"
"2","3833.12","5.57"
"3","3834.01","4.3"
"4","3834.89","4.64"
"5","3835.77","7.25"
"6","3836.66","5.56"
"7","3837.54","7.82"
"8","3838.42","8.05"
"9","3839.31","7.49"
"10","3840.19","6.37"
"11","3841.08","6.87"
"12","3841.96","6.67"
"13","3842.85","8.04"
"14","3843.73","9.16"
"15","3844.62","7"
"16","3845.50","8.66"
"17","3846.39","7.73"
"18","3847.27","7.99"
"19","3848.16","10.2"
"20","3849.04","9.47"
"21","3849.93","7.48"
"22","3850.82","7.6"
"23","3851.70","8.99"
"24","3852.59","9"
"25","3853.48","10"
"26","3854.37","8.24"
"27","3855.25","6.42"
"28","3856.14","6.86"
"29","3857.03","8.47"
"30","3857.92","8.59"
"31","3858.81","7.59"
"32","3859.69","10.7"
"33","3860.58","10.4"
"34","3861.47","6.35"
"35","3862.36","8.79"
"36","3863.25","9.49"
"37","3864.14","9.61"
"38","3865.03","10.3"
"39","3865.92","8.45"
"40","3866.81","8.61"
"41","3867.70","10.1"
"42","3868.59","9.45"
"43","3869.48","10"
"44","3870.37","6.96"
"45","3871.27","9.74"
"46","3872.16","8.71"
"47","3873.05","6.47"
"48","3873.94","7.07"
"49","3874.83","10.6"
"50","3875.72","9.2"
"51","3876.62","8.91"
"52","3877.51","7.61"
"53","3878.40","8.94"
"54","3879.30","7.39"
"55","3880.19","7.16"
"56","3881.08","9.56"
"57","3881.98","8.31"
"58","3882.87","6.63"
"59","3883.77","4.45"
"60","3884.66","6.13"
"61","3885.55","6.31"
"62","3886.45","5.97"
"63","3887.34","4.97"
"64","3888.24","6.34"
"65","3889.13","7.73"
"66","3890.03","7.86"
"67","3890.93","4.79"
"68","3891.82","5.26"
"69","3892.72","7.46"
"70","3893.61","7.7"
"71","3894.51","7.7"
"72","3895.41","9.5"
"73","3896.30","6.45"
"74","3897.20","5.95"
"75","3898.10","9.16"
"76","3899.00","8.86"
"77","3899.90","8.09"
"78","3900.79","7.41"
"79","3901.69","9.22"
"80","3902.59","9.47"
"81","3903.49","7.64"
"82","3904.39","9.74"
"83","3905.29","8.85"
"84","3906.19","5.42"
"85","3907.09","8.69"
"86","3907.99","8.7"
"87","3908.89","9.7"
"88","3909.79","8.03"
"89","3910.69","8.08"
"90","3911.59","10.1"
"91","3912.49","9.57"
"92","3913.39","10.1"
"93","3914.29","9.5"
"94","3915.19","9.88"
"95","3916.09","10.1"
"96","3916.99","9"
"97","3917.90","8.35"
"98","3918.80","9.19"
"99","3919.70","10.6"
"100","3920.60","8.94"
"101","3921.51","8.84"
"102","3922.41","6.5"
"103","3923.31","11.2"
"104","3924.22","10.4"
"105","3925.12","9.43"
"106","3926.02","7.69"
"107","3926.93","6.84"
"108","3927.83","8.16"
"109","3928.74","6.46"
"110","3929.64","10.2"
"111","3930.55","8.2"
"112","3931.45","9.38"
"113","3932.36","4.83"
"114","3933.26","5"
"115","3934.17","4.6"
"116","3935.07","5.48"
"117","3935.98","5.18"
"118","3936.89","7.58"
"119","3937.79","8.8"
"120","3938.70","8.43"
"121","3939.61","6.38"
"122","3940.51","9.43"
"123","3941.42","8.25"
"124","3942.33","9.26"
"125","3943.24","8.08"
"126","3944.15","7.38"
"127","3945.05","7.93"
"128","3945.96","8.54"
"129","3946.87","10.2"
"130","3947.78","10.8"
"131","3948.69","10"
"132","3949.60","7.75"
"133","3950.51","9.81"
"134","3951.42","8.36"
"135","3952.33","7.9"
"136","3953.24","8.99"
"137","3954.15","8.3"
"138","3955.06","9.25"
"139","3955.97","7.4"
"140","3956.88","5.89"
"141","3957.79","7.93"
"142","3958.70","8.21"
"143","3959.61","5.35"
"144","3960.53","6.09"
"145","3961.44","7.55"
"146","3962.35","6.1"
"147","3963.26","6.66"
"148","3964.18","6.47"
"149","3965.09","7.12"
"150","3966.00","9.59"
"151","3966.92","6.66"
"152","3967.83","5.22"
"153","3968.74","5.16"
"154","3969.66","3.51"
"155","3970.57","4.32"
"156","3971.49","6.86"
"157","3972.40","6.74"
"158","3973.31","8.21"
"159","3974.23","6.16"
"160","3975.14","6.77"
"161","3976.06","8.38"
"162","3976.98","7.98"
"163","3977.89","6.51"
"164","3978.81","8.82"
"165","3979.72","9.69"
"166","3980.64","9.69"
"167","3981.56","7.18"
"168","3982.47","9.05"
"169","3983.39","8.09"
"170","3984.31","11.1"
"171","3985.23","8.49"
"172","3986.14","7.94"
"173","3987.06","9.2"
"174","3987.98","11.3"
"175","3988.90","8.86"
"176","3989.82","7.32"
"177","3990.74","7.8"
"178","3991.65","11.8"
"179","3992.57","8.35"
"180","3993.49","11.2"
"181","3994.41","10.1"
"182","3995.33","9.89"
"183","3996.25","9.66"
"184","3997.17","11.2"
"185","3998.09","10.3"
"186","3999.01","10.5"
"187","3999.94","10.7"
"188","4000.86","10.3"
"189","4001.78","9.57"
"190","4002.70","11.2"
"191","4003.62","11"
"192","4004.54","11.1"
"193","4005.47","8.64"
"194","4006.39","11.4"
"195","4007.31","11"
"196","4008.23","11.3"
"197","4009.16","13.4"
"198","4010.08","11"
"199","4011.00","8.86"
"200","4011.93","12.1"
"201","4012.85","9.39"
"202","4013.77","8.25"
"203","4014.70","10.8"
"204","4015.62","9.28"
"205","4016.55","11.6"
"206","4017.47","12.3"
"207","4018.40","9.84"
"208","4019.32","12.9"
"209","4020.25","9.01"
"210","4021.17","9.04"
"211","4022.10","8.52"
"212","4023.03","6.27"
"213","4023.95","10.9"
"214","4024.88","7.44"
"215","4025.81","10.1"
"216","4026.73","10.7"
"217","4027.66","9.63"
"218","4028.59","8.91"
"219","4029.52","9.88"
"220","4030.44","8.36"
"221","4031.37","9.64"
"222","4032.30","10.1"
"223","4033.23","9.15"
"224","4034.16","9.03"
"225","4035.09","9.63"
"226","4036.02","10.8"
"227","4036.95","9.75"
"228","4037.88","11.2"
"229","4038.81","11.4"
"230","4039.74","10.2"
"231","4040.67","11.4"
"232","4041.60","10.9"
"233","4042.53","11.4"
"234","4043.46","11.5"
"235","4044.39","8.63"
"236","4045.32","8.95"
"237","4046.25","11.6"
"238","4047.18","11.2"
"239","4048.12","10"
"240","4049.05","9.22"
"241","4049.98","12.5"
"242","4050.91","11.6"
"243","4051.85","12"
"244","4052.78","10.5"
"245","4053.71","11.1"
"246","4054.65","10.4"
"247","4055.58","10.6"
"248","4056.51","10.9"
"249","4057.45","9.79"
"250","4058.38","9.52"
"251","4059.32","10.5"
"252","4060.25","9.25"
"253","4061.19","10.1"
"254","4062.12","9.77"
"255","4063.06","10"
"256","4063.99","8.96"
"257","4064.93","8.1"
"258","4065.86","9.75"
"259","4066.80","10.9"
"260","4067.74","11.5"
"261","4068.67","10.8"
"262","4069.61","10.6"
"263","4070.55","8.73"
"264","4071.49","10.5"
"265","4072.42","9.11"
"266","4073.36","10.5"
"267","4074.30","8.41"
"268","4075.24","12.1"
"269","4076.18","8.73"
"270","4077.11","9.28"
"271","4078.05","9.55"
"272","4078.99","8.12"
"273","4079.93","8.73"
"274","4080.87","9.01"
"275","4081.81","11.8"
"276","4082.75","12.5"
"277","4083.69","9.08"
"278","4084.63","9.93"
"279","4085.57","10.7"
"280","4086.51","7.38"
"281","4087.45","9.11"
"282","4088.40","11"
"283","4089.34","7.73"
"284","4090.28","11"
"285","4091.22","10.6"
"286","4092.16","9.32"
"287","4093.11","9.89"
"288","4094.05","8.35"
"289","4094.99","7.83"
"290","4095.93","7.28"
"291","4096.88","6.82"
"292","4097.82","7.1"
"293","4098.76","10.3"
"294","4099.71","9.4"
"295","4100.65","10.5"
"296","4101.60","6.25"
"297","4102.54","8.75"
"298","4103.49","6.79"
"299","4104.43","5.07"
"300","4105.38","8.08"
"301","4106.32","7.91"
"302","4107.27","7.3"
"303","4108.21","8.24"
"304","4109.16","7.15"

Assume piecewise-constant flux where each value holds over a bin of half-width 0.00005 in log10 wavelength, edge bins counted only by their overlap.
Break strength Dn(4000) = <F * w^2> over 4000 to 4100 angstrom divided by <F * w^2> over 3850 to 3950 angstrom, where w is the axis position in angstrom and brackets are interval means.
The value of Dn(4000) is 1.31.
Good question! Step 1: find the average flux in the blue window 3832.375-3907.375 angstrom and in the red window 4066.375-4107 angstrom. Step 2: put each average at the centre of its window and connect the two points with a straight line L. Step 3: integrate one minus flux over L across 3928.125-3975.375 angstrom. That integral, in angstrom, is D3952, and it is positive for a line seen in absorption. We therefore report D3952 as 5.4 angstrom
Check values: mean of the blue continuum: 7.86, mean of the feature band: 7.4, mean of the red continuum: 9.22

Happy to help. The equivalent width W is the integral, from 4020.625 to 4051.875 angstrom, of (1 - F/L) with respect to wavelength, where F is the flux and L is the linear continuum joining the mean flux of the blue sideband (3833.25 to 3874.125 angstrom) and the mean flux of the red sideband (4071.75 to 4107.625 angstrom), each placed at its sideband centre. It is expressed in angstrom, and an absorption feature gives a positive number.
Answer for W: -4.3 angstrom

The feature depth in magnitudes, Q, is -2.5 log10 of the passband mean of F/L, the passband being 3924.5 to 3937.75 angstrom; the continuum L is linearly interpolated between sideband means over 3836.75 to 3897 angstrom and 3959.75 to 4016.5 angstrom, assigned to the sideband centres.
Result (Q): 0.17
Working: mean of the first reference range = 7.96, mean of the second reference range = 8.84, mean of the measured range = 7.17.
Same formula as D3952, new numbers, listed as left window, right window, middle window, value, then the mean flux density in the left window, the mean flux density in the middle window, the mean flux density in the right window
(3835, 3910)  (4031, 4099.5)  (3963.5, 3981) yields 3.8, 7.99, 7.03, 9.93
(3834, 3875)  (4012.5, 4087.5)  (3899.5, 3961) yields 4.1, 8.2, 8.31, 10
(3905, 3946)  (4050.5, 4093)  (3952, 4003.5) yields 3.8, 8.28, 8.25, 9.98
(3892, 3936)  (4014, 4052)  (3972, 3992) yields 1.9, 8.29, 8.49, 10.1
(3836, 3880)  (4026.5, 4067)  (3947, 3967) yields 3.1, 8.36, 7.88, 10.2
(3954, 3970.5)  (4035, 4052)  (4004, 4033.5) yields -1.8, 6.72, 10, 10.7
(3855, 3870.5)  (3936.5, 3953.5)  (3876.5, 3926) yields 3.3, 8.8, 8.14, 8.63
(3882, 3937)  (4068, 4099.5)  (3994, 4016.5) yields -4.5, 7.87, 10.5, 9.46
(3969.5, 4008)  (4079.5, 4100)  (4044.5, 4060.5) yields -2.3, 9.06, 10.5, 9.31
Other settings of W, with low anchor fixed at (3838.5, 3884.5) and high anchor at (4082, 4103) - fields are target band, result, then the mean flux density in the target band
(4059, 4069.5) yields -1.1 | 9.99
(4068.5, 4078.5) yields -0.8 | 9.82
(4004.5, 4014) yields -1.9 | 10.6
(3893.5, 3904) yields 0.4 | 8.11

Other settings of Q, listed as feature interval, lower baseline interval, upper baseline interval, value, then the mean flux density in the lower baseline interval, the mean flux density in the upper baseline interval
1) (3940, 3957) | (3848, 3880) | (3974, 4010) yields 0.08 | 8.66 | 9.6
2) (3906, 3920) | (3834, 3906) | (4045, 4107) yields -0.11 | 7.93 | 9.59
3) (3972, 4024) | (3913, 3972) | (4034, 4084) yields -0.07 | 7.86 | 10.2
